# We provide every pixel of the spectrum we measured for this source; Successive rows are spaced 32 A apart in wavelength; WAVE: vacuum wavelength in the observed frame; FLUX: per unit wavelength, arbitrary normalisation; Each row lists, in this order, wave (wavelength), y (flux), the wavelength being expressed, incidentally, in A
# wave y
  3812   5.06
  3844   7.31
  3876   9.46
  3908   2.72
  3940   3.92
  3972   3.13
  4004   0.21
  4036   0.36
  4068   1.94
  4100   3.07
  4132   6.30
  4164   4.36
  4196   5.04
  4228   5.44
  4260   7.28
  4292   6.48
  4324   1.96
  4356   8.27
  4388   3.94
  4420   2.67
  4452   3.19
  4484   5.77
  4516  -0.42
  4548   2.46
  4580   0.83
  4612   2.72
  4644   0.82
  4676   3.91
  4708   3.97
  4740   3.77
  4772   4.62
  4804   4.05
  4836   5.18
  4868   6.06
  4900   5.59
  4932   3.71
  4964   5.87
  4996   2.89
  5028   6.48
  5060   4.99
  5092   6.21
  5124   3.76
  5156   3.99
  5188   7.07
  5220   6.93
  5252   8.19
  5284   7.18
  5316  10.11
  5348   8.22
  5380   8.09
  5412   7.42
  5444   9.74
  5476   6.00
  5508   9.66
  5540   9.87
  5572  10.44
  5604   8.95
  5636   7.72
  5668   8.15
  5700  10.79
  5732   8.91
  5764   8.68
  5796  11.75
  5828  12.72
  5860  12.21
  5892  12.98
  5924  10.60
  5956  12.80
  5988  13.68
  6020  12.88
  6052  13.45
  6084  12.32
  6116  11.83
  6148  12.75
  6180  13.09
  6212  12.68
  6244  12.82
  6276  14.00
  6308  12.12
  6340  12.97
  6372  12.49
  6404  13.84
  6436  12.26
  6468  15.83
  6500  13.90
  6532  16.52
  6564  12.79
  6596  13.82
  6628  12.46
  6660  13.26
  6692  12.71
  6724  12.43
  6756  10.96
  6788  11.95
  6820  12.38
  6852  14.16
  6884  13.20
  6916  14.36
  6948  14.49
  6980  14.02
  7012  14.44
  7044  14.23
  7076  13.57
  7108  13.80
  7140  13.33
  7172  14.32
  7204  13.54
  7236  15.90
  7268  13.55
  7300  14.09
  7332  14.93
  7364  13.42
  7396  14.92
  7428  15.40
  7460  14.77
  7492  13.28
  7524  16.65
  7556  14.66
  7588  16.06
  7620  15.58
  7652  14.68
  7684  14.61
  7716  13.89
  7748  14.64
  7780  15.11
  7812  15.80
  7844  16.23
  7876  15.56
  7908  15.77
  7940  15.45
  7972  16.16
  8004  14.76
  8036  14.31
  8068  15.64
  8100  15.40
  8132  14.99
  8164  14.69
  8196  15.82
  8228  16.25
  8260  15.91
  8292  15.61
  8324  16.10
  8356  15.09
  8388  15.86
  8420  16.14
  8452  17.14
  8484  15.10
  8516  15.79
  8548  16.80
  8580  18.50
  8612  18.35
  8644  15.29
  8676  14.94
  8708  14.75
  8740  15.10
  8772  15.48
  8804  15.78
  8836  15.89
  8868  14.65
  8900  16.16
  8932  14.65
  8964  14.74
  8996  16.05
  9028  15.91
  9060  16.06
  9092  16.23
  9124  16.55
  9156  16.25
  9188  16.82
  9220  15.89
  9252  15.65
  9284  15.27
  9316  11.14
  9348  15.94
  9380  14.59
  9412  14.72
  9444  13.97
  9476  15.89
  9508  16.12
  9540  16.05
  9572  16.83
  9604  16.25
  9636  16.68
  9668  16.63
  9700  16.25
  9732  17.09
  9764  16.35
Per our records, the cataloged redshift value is 0.31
